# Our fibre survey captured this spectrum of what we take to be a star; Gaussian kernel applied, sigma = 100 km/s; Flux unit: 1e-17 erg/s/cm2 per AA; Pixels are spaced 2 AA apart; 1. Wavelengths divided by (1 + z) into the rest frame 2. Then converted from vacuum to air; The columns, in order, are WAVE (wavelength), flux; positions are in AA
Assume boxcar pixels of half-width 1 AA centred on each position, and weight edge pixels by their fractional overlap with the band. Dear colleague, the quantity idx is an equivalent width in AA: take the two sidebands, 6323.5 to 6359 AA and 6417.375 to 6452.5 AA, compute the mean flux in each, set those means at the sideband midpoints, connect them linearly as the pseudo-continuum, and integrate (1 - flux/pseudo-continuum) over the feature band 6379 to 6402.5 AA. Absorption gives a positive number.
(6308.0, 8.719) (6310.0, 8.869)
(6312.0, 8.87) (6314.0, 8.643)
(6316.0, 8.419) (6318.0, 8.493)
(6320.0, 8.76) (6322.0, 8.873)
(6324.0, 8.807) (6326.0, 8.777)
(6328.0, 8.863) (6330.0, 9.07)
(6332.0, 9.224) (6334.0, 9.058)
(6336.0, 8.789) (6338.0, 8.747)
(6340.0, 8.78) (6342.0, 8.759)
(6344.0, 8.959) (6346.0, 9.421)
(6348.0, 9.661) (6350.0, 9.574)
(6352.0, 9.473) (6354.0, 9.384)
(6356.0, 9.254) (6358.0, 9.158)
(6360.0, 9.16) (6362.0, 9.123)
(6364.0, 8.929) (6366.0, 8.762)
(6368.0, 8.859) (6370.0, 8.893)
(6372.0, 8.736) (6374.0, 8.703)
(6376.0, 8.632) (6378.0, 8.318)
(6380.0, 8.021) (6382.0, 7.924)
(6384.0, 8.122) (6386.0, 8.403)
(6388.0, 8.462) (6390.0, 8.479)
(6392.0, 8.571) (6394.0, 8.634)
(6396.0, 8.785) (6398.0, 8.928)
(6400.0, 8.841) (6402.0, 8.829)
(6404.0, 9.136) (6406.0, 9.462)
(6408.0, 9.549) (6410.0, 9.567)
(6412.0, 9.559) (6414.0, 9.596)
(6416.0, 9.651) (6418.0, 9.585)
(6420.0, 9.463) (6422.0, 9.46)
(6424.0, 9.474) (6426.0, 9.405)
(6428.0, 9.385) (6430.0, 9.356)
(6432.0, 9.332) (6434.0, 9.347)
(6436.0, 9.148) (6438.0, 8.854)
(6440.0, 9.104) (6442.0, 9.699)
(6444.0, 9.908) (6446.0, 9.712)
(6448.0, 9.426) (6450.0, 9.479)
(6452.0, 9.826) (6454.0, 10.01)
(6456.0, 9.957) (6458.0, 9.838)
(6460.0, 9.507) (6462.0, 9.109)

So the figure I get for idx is 2.0 AA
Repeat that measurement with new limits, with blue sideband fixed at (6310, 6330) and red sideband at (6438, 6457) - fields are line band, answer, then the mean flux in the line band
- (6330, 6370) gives -0.66 AA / 9.1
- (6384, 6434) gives 1.20 AA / 9.15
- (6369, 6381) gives 0.76 AA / 8.55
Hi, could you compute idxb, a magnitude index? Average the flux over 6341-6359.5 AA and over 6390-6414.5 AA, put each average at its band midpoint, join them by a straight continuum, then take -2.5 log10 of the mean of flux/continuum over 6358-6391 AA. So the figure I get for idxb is 0.07 mag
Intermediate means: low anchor 9.29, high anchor 9.09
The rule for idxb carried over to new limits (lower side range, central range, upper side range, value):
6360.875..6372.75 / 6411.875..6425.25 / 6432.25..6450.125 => -0.034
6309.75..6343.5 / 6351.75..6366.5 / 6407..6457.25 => -0.015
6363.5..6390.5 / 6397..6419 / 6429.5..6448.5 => -0.046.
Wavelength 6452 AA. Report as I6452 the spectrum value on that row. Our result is 9.826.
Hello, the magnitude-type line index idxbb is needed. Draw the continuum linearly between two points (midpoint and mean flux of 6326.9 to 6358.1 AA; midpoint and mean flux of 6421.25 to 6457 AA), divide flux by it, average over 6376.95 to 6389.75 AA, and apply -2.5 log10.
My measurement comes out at 0.13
